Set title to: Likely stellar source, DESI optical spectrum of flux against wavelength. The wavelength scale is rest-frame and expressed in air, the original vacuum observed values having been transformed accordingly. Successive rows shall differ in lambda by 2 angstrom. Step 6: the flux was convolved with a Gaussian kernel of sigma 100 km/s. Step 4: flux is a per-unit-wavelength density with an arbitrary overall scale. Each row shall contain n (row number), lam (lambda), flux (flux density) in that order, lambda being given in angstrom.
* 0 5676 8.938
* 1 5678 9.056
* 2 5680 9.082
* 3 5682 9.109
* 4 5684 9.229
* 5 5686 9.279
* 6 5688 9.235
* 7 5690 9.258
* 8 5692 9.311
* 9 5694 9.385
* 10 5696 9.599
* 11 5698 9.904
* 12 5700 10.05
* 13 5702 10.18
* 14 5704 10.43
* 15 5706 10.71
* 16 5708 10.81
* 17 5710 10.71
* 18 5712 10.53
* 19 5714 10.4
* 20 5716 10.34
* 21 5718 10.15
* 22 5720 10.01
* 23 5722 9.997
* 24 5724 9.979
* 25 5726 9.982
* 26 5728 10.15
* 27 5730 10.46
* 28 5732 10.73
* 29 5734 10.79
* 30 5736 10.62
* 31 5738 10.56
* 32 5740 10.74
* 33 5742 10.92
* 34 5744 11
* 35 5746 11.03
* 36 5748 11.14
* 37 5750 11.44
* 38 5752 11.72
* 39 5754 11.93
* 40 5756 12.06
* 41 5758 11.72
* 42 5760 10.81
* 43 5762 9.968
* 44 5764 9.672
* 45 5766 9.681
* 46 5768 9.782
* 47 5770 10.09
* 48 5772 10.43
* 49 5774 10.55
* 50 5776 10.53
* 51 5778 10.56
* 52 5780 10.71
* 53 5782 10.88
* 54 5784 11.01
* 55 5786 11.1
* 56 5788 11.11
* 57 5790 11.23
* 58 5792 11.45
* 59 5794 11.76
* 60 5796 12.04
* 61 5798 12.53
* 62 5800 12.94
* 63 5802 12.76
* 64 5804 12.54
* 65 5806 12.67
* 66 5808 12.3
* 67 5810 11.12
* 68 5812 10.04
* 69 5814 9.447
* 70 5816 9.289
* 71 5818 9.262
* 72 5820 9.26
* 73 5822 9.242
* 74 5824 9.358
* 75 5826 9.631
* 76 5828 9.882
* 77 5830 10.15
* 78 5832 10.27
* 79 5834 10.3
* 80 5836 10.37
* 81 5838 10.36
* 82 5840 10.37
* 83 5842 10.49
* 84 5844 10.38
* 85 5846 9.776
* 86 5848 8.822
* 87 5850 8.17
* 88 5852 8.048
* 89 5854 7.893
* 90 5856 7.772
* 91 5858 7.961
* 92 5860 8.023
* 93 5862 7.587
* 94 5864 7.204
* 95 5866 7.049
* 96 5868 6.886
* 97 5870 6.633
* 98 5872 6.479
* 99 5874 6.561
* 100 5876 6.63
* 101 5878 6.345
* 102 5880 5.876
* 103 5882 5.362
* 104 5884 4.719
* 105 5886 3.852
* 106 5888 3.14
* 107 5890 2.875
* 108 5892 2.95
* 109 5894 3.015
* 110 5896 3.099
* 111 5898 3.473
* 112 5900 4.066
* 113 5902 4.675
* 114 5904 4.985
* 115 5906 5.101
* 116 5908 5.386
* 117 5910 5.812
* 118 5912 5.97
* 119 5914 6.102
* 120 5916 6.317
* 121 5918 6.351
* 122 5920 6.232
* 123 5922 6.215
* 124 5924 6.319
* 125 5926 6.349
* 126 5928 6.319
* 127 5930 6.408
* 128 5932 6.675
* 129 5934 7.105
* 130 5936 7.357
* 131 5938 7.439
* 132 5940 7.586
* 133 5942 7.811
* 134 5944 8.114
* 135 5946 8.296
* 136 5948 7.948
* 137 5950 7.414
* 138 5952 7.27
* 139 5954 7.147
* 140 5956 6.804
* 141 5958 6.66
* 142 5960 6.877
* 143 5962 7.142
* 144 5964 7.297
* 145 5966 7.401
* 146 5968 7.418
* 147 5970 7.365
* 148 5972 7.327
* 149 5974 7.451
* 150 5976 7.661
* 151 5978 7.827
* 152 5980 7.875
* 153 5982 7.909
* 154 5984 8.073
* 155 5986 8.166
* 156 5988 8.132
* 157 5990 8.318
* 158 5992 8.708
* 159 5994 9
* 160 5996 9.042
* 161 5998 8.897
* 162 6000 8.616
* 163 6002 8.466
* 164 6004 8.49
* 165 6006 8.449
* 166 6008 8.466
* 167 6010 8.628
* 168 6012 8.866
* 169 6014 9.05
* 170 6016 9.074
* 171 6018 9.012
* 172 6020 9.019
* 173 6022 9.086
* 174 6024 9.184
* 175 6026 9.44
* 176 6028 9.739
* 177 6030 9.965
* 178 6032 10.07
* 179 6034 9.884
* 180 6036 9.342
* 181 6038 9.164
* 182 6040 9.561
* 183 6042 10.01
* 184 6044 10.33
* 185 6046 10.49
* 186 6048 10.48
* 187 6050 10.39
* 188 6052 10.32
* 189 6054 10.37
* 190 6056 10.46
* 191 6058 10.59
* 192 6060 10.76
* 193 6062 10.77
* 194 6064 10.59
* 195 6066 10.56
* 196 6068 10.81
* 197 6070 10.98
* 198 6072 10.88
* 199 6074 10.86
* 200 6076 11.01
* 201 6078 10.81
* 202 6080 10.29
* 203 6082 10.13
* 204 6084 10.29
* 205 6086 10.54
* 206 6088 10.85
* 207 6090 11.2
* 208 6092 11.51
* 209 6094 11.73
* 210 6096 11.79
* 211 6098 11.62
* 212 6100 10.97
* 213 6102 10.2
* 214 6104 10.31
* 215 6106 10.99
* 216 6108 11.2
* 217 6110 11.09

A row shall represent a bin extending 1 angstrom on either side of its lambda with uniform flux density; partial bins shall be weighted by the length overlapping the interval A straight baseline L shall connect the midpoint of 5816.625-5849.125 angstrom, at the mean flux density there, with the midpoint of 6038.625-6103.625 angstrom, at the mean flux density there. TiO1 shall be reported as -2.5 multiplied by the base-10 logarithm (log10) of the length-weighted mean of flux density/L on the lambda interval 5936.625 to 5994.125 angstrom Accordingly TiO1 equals 0.32 mag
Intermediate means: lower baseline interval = 9.86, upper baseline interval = 10.7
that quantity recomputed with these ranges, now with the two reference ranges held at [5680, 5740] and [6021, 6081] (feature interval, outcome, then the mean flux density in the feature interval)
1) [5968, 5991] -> 0.29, 7.81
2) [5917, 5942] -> 0.45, 6.74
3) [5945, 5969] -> 0.36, 7.31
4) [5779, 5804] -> -0.16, 11.7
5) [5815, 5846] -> 0.02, 9.9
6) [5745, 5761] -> -0.14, 11.5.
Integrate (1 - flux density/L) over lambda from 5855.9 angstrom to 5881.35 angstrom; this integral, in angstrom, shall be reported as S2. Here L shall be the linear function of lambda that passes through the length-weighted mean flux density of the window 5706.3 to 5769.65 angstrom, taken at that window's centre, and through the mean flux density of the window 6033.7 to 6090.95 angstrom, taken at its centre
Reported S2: 8.70 angstrom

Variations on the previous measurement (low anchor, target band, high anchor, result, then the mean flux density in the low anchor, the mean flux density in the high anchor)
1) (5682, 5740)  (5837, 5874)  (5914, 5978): -0.1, 10.1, 7.09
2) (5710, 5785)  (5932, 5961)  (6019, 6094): 8.4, 10.6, 10.3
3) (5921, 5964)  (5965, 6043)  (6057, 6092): 1.2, 7.11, 10.7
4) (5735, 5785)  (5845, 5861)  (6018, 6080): 3.4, 10.8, 10.2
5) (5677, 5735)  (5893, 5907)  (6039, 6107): 8.5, 9.96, 10.7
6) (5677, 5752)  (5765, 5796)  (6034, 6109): -1.5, 10.2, 10.6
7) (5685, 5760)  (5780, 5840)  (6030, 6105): -1.9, 10.5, 10.6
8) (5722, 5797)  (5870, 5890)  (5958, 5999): 8.3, 10.8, 7.86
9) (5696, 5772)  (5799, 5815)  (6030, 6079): -1.8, 10.6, 10.4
